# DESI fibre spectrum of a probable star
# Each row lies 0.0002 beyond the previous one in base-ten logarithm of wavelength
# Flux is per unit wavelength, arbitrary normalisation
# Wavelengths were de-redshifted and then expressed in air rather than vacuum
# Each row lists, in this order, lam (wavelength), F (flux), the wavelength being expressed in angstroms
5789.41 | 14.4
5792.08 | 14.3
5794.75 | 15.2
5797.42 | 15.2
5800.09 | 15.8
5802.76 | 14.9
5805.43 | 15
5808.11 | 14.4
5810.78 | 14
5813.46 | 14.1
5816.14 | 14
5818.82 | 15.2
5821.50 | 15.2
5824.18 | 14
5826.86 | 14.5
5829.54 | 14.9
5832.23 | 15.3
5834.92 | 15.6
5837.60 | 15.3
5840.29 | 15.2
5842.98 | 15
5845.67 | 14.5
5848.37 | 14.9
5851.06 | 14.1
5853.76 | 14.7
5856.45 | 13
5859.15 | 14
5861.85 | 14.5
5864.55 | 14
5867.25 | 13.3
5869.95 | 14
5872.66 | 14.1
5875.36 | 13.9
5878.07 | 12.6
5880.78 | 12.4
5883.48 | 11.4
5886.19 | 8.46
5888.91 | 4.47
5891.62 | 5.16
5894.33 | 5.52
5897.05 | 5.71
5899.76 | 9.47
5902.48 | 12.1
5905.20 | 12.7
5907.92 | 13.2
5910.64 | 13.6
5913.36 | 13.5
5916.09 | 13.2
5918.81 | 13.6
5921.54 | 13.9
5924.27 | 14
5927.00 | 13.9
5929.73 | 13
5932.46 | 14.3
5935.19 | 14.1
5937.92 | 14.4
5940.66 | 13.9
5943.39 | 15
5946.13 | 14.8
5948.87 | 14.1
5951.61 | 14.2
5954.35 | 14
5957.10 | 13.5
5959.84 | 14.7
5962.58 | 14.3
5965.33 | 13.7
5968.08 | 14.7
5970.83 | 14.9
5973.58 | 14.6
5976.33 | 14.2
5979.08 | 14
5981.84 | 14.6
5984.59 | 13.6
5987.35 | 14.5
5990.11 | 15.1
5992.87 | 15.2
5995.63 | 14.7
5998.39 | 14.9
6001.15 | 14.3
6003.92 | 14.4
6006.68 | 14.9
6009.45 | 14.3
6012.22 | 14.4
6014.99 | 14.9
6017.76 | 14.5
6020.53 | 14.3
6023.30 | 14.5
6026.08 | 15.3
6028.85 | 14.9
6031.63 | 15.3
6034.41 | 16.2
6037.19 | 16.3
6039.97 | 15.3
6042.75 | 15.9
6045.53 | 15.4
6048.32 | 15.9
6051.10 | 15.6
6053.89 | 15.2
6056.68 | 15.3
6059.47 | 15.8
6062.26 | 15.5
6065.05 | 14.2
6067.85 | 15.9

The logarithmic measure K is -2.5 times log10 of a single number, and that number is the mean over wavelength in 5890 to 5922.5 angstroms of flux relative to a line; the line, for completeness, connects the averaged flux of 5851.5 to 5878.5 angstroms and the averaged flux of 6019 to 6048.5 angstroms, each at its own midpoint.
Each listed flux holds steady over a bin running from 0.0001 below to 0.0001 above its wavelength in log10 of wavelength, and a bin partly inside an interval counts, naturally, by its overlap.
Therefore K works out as 0.29 mag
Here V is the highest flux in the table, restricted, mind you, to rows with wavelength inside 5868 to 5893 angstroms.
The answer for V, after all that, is 14.1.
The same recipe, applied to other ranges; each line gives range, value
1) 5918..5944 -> 15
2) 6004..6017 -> 14.9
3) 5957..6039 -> 16.3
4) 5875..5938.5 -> 14.4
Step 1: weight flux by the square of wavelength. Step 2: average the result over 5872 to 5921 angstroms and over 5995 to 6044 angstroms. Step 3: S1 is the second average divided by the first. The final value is 1.4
